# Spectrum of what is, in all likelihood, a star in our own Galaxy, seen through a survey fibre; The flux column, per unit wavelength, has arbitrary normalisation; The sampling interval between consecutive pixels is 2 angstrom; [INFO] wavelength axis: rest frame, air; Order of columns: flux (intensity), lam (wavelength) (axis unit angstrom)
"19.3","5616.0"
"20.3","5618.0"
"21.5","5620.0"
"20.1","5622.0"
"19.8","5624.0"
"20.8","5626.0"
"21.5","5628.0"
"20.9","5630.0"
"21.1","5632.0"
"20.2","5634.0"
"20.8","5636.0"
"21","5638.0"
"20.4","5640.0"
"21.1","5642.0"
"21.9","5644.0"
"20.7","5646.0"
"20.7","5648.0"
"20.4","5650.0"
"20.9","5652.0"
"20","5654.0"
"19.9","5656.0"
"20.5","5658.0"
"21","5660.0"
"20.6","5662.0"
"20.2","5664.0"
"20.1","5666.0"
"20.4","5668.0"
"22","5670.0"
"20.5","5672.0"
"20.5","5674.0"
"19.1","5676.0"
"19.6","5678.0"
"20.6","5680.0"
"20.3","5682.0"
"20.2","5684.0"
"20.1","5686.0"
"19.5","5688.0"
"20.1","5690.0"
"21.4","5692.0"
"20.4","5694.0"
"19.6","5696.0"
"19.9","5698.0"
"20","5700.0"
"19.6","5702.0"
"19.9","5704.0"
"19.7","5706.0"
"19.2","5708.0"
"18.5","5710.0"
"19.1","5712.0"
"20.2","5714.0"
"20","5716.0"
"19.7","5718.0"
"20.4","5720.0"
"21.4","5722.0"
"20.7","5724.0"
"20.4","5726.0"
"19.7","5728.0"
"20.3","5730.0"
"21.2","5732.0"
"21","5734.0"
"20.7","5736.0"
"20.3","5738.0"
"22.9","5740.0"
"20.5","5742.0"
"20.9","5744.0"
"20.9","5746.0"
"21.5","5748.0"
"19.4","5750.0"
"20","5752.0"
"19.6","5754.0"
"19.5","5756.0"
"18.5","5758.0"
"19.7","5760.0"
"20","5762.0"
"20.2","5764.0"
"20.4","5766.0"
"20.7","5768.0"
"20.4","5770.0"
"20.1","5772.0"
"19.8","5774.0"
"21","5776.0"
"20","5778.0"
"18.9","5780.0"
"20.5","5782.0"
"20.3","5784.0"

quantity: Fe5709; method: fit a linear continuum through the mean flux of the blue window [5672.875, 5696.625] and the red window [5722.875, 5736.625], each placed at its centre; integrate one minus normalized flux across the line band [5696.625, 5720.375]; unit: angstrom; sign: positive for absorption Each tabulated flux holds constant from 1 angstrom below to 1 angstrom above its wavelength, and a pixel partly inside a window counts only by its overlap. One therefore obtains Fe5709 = 0.82 angstrom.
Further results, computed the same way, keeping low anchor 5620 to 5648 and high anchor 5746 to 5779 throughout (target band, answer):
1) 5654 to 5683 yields 0.4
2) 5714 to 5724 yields 0.0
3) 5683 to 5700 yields 0.3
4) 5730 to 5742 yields -0.5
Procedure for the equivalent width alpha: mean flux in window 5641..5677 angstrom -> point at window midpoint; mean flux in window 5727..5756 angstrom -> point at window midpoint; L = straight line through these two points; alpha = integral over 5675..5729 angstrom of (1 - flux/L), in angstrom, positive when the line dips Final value 1.62 angstrom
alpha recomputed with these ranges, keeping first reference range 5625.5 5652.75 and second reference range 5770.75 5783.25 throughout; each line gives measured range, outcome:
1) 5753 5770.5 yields 0.2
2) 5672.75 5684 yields 0.3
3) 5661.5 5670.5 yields 0.1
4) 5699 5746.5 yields 0.2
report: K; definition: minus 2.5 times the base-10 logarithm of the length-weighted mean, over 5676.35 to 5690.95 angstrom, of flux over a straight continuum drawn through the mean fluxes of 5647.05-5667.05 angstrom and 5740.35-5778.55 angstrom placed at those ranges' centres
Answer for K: 0.02 mag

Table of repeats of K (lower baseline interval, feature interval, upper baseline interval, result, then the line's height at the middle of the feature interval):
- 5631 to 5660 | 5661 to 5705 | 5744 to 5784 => 0.02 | 20.5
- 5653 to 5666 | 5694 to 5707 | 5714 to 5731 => 0.03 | 20.3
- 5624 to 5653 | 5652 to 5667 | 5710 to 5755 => 0.02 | 20.8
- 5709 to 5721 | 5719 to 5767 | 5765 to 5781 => -0.03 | 19.9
